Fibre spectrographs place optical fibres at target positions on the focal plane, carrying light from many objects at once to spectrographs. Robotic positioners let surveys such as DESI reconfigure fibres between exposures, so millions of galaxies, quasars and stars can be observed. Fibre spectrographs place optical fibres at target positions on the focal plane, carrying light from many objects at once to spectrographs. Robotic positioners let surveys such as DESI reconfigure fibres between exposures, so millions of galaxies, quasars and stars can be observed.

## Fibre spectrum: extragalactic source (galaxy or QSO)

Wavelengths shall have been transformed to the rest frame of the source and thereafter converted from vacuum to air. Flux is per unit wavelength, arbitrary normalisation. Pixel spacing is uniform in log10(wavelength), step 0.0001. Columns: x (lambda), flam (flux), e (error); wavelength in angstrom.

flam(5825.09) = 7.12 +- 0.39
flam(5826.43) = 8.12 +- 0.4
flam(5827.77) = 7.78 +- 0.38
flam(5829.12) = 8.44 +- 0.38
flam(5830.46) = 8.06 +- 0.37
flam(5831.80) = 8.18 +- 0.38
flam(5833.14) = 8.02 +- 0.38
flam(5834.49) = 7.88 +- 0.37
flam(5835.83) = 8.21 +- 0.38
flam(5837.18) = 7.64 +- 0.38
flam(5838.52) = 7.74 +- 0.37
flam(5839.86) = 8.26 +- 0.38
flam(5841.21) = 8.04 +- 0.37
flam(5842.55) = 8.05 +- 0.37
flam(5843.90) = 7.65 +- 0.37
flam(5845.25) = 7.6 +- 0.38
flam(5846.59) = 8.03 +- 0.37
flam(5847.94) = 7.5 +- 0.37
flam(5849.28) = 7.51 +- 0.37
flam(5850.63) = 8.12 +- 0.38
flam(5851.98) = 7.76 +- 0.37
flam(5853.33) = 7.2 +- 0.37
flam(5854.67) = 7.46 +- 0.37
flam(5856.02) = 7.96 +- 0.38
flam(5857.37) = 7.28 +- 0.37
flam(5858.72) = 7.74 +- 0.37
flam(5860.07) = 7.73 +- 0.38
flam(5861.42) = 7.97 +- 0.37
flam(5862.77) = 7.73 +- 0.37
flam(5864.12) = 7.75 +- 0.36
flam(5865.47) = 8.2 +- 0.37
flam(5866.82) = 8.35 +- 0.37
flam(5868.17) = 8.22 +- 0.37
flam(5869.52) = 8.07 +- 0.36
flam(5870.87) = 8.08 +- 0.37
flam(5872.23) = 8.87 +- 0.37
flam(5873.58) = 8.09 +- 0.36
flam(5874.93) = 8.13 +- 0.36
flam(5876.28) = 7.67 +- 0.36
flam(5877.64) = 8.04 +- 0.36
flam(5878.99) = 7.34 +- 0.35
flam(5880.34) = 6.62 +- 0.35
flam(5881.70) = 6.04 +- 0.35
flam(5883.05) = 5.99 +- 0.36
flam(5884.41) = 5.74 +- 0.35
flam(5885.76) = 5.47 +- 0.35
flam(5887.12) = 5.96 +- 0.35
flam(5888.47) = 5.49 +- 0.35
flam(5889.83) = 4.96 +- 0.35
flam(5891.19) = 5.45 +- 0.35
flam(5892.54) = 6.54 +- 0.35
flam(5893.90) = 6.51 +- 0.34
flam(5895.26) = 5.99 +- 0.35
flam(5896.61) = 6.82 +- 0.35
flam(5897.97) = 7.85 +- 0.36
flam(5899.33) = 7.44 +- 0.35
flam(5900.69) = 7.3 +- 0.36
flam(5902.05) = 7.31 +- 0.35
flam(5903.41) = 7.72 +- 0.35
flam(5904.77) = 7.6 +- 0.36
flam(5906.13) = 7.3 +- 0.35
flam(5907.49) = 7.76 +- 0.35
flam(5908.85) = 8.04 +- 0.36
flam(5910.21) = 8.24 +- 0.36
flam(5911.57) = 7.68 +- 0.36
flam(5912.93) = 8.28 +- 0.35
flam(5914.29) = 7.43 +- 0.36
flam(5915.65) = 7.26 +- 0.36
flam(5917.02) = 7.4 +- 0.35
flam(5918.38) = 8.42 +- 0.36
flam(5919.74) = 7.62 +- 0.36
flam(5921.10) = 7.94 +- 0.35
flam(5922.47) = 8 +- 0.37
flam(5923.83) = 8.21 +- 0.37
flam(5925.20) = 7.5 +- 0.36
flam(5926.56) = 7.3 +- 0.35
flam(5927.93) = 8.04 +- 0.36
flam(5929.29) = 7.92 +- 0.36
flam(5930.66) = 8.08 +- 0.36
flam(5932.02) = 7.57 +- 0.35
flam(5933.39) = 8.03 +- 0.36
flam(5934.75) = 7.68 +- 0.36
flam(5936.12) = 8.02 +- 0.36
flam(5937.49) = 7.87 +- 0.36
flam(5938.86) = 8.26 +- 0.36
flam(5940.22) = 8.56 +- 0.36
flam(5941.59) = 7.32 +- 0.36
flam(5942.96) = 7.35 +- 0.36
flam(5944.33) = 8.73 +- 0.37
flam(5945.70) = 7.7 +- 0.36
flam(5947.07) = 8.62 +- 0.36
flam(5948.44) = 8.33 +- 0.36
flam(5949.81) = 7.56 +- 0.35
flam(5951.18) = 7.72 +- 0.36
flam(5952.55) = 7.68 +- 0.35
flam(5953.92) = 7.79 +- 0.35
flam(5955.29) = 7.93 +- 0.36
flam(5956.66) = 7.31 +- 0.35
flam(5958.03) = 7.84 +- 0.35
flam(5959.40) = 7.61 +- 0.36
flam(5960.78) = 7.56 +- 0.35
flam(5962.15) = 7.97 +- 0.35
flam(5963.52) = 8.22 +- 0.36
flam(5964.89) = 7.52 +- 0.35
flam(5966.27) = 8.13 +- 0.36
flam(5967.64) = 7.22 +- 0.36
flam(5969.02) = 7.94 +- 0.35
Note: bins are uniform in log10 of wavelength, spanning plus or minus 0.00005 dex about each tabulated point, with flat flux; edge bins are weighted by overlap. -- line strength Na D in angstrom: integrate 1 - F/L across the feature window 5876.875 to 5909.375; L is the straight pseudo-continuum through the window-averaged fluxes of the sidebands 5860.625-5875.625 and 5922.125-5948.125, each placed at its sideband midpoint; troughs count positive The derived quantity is 5.4 angstrom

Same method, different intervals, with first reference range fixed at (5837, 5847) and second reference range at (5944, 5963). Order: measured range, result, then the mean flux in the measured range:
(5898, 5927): 0.6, 7.71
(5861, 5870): -0.2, 8.05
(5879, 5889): 2.4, 6.01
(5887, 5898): 2.5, 6.09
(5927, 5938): 0.0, 7.89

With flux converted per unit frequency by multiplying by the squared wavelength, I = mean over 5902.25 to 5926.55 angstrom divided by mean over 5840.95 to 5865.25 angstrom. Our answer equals 1.0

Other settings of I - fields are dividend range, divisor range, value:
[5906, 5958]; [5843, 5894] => 1.10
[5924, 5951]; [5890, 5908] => 1.15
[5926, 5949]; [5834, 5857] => 1.05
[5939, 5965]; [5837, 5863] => 1.05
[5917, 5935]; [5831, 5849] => 1.02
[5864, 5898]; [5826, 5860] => 0.90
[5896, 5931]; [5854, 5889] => 1.06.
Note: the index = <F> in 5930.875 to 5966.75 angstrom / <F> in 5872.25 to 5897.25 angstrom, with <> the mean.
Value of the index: 1.20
